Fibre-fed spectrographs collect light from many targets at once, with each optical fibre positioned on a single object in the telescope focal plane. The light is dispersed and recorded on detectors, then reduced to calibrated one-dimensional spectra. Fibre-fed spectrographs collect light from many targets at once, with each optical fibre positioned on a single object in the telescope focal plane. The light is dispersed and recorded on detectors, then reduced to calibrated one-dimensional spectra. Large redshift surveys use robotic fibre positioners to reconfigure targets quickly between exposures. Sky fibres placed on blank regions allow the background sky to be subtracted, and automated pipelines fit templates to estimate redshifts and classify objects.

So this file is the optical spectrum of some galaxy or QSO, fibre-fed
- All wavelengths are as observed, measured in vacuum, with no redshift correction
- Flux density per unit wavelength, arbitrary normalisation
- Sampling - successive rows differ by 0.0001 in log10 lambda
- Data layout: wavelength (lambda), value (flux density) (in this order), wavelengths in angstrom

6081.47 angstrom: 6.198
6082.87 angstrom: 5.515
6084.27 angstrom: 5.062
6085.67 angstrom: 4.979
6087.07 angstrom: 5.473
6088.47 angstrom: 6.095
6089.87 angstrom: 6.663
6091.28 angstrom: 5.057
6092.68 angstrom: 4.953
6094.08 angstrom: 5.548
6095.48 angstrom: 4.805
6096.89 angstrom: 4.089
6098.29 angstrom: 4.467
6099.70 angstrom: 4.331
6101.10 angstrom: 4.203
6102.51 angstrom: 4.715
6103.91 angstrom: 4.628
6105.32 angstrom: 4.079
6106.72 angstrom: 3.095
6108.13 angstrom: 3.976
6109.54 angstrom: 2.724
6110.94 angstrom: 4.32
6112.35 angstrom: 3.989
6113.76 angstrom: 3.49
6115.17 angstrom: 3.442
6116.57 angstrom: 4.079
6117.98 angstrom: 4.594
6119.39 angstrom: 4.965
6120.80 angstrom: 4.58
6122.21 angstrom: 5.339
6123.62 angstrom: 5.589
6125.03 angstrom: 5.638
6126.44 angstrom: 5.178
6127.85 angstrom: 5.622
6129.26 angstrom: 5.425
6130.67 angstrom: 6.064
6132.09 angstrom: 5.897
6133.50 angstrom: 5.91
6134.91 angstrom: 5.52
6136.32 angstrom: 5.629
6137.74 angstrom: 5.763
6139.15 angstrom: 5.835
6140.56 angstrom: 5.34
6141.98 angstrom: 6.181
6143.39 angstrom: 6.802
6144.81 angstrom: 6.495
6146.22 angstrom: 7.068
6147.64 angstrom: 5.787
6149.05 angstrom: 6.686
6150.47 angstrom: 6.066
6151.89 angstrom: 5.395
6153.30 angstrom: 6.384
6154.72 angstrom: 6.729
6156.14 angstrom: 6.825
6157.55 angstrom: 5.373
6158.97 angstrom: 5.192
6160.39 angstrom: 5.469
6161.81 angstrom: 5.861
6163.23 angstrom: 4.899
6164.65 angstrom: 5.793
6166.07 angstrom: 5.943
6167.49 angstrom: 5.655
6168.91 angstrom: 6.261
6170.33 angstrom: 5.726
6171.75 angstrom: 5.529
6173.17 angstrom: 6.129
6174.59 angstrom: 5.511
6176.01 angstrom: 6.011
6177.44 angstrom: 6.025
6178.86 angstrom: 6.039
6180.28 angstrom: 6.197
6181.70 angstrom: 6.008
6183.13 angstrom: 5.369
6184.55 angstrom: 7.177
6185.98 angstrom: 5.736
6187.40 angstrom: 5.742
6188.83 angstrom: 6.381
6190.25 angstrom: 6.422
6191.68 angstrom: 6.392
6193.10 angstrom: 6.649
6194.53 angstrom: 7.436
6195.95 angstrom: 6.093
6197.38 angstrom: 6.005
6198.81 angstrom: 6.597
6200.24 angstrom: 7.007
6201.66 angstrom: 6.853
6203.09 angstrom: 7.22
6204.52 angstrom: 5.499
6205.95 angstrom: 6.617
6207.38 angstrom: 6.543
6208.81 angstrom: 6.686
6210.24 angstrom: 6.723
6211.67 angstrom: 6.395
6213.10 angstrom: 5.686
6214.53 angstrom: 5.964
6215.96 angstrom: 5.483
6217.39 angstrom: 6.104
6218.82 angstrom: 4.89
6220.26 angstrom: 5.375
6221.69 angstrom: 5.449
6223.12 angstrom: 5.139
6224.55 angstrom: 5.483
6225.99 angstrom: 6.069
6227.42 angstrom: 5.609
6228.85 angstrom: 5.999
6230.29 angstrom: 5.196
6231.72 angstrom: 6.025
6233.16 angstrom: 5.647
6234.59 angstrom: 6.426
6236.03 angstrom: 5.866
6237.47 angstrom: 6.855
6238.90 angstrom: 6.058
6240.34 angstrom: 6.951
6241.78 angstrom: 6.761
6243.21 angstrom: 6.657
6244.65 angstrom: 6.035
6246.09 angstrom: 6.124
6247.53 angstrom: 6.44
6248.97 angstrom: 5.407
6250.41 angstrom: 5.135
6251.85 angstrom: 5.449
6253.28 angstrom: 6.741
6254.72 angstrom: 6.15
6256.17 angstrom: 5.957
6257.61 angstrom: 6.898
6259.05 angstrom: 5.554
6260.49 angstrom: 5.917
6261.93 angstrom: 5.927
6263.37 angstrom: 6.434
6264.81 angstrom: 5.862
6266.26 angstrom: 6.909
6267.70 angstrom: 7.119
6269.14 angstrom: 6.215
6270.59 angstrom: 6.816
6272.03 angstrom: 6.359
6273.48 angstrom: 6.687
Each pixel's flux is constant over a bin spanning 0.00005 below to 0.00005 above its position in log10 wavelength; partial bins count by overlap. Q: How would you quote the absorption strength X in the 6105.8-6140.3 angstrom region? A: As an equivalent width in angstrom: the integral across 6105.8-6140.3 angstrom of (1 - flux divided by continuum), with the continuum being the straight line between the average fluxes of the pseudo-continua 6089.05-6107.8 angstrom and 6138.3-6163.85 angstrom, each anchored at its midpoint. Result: 3.0 angstrom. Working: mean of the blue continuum 4.66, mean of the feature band 4.86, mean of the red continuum 6.02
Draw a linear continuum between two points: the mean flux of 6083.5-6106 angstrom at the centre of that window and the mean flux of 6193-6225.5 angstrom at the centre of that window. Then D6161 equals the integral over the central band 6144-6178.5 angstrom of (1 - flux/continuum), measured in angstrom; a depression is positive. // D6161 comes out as -1.9 angstrom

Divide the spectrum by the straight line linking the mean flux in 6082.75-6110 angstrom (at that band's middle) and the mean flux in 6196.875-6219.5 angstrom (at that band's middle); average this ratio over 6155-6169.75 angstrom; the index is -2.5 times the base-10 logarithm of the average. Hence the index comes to -0.02 mag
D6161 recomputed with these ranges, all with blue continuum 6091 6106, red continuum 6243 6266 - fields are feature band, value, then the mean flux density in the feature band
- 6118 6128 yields -0.76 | 5.21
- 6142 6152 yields -2.60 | 6.37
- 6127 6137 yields -1.62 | 5.72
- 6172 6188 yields -1.86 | 5.98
